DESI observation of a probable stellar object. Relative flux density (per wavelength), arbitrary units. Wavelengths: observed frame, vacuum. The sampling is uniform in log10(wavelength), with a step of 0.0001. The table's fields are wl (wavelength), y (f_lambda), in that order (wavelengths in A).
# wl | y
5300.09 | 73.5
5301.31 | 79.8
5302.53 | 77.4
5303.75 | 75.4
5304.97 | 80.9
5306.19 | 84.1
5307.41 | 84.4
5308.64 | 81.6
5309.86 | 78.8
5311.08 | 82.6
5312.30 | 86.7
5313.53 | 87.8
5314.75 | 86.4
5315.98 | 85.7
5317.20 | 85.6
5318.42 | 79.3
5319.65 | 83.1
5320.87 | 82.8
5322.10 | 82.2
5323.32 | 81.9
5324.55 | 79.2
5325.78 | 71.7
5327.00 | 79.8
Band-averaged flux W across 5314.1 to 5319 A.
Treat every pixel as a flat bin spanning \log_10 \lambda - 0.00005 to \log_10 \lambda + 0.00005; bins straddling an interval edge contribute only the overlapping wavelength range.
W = 84.4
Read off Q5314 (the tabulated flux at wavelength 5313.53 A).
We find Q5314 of 87.8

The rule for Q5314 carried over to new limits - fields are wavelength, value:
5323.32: 81.9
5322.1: 82.2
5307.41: 84.4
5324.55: 79.2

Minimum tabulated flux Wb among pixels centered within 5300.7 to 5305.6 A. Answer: 75.4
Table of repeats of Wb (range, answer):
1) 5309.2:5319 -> 78.8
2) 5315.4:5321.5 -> 79.3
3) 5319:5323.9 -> 81.9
